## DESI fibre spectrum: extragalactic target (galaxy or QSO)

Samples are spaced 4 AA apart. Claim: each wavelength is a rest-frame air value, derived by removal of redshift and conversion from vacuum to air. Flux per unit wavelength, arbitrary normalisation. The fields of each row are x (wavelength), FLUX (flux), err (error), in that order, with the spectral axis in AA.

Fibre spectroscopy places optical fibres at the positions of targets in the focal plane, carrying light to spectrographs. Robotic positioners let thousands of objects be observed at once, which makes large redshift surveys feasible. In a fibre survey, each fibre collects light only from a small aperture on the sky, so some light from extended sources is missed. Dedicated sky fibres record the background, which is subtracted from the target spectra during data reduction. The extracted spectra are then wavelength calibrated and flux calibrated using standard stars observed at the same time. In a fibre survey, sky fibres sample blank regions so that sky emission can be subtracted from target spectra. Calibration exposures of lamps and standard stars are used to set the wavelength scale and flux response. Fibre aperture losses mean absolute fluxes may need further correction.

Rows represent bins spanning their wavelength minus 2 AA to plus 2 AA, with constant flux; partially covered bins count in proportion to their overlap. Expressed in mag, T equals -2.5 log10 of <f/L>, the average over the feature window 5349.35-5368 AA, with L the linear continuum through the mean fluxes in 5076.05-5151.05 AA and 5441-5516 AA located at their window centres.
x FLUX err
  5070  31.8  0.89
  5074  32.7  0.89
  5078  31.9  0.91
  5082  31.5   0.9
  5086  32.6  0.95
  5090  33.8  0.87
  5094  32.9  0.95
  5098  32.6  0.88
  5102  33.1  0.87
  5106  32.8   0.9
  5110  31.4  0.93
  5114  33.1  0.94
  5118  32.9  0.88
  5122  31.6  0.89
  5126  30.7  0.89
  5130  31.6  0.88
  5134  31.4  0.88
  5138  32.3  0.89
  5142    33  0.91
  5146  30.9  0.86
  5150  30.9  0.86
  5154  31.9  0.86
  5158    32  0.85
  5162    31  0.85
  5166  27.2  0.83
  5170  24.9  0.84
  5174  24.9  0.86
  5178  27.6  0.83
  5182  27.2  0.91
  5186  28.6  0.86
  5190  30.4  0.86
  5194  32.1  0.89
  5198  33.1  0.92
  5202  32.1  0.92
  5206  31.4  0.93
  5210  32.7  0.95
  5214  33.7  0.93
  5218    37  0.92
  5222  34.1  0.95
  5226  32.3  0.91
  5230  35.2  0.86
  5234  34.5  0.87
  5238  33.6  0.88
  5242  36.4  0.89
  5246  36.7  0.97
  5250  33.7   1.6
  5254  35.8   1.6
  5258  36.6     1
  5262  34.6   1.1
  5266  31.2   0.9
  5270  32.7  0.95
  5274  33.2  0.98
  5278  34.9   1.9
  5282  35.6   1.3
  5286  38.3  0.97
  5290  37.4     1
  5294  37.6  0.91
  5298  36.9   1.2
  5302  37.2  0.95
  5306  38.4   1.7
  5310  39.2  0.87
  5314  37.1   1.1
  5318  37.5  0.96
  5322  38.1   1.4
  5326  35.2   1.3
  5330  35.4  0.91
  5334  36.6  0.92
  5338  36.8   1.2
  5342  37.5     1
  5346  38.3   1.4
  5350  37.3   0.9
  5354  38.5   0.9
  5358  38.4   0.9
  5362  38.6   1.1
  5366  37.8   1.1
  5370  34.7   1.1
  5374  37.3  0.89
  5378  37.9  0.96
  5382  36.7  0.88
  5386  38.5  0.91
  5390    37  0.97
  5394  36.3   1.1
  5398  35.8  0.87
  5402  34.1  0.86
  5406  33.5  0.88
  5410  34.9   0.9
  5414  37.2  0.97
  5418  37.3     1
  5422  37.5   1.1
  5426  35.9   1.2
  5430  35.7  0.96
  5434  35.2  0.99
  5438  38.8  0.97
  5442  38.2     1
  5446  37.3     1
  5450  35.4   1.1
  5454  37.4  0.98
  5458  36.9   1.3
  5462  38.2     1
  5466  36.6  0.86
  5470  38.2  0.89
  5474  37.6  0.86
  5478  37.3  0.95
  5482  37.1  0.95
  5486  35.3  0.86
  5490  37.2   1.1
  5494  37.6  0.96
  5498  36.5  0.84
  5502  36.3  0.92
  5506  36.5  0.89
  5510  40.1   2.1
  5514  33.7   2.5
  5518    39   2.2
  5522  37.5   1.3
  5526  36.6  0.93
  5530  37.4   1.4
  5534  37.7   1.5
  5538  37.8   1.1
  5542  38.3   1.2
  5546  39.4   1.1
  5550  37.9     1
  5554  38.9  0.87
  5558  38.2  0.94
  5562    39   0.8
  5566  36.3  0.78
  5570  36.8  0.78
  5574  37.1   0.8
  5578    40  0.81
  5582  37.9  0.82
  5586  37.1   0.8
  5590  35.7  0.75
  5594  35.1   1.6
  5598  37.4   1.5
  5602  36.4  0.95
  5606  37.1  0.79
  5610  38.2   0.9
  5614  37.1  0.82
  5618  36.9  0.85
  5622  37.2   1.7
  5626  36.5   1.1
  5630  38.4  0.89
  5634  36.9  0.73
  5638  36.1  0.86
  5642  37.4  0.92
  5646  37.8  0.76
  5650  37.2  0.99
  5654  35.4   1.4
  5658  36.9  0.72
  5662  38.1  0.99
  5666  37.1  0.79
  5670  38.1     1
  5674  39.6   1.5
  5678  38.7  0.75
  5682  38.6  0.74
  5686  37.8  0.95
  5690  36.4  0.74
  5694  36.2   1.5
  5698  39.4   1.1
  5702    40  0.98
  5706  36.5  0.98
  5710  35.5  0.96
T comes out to -0.08 mag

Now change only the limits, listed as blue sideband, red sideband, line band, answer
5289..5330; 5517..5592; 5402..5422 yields 0.05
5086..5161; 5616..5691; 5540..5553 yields -0.06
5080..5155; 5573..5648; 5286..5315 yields -0.11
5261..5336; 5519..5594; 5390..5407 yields 0.05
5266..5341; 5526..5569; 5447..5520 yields 0.02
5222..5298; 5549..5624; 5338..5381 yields -0.05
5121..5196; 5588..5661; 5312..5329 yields -0.14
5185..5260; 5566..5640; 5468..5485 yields -0.04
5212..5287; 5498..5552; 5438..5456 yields -0.02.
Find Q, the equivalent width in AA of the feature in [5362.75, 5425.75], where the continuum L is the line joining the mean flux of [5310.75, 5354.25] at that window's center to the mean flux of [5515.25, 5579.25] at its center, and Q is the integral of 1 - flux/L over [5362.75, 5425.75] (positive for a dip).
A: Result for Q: 1.5 AA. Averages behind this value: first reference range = 37.1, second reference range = 37.9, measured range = 36.5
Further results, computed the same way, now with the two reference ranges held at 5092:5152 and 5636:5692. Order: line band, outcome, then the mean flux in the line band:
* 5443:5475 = -1.6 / 37.2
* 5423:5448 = -1.2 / 36.9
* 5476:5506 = -0.8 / 36.7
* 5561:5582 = -0.7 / 37.8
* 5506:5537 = -1.1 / 37.4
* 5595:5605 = 0.0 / 36.7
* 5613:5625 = 0.0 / 37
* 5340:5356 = -1.7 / 37.9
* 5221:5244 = -0.8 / 34.4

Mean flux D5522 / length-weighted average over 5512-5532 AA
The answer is 36.8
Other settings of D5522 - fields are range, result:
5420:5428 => 36.7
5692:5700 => 37.8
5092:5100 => 32.8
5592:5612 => 36.8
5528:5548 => 38.1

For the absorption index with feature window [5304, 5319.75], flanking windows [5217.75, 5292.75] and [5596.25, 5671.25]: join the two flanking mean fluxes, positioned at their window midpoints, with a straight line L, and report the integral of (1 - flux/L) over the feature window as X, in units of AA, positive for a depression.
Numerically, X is -1.3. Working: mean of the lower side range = 34.9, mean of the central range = 38.1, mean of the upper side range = 37.2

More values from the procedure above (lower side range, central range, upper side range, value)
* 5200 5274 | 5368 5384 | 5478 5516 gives -0.5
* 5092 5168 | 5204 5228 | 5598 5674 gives -0.6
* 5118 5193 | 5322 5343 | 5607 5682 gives -2.4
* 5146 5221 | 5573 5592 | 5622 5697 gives -0.7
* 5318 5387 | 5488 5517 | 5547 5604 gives 0.4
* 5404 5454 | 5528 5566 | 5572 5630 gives -1.3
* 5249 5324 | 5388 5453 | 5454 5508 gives 0.9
